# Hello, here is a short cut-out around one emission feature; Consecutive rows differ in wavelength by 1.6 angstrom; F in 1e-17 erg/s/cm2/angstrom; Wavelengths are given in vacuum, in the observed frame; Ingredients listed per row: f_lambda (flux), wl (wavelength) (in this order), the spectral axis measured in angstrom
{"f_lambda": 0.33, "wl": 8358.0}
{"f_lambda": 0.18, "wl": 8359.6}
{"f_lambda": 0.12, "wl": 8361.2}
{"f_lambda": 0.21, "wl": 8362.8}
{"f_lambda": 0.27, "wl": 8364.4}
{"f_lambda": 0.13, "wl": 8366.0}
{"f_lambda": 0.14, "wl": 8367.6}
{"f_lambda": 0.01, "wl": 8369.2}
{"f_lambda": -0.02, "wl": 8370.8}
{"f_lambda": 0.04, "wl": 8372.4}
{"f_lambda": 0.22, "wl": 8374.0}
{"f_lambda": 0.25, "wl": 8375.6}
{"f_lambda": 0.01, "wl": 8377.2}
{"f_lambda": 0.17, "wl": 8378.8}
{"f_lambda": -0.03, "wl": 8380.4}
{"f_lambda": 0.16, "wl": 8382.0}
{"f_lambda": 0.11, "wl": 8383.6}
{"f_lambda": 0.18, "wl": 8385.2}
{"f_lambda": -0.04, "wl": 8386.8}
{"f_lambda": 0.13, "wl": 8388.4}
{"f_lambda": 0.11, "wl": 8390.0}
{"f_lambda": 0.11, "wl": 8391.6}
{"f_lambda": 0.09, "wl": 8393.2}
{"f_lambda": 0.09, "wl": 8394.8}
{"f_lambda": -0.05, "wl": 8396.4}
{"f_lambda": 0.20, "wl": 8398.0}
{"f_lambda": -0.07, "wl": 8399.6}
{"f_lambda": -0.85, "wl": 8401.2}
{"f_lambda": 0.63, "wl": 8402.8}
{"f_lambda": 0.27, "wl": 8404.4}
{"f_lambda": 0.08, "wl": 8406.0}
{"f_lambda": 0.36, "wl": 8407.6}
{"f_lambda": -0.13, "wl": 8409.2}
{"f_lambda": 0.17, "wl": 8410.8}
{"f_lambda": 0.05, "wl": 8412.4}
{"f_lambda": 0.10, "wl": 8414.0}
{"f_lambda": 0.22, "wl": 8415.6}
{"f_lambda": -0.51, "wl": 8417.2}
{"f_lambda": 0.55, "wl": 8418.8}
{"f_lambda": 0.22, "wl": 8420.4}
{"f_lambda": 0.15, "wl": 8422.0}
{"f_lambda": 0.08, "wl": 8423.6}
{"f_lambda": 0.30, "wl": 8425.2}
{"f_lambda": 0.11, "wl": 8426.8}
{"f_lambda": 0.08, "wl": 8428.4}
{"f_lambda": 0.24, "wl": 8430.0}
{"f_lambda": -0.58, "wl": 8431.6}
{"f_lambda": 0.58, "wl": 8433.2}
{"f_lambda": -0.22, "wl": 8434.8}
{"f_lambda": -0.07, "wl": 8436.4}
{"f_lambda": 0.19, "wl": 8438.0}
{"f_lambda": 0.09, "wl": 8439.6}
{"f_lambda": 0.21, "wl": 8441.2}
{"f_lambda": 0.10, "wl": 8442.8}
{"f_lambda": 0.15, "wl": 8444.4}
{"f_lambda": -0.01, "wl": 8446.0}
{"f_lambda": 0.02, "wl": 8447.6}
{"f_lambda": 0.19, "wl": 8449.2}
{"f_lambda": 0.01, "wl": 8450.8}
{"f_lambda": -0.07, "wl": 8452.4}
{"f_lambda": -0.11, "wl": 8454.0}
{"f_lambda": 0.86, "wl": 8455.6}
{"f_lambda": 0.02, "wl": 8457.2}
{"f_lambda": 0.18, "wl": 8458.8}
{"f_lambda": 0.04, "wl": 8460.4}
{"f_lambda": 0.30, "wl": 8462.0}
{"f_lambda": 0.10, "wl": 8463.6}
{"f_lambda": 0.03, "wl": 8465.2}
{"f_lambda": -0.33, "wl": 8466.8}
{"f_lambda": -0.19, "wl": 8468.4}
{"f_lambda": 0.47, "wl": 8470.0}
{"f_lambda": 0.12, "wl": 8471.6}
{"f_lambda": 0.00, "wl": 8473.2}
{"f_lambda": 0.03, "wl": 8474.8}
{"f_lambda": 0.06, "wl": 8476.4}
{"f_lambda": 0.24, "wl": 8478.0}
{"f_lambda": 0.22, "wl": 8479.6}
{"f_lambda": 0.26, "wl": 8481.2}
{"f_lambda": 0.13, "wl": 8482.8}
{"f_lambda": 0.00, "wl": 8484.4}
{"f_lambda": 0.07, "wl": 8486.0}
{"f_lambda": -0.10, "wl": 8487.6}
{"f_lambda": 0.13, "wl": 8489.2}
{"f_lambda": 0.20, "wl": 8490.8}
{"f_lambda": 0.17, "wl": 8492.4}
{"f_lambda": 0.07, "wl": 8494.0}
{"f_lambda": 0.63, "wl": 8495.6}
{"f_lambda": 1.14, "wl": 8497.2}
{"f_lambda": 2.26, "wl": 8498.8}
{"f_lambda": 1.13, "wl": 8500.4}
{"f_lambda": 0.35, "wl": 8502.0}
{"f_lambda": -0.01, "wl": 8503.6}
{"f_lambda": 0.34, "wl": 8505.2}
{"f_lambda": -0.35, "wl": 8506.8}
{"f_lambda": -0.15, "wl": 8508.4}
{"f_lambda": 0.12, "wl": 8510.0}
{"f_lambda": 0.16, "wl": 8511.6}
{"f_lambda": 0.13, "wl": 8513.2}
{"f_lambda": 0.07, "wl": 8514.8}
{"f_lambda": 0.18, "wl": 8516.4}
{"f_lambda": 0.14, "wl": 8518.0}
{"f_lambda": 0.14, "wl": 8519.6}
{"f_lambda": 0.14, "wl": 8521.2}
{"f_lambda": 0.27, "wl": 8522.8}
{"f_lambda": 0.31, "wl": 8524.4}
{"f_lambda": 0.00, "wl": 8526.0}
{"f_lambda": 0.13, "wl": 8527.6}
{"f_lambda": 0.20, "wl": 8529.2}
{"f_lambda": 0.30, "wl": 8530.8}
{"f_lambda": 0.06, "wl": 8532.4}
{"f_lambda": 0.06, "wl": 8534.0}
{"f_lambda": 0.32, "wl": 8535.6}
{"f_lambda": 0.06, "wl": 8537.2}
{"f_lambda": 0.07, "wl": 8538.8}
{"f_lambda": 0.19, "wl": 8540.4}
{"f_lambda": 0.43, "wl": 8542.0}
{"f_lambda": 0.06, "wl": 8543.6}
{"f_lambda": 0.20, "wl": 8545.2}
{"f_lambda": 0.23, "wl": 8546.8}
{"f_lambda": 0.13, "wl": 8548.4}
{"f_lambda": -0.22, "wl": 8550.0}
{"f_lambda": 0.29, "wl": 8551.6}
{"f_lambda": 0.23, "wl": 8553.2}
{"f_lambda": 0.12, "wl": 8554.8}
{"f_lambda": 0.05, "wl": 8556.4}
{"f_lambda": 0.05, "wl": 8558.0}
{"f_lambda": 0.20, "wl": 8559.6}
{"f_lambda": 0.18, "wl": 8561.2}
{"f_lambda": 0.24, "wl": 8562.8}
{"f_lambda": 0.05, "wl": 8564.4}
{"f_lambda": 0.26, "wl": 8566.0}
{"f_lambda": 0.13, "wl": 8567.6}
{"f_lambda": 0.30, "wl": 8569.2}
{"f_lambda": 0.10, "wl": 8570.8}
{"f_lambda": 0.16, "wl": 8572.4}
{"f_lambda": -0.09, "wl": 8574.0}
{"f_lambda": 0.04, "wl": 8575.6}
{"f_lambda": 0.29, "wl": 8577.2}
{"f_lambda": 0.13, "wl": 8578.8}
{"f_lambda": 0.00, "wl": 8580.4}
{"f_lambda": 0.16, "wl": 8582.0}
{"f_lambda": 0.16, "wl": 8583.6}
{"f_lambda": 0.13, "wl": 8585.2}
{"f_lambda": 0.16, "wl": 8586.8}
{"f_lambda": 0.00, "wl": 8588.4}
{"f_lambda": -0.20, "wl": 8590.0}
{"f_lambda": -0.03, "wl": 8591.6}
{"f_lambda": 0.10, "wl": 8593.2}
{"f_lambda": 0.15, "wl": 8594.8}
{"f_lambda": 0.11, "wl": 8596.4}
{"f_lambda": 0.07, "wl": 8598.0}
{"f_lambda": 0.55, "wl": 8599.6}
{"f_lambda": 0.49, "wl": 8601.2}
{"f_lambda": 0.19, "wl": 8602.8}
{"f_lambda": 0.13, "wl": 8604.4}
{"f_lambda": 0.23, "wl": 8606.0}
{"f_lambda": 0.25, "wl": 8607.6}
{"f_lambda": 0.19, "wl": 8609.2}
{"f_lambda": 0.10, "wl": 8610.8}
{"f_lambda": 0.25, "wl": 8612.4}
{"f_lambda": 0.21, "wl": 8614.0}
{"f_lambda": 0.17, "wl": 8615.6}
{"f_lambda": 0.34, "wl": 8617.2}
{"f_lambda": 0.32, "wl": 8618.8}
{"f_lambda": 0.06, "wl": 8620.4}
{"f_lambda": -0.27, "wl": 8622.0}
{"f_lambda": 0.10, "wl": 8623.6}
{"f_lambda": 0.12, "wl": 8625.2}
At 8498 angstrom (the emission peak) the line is H-beta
